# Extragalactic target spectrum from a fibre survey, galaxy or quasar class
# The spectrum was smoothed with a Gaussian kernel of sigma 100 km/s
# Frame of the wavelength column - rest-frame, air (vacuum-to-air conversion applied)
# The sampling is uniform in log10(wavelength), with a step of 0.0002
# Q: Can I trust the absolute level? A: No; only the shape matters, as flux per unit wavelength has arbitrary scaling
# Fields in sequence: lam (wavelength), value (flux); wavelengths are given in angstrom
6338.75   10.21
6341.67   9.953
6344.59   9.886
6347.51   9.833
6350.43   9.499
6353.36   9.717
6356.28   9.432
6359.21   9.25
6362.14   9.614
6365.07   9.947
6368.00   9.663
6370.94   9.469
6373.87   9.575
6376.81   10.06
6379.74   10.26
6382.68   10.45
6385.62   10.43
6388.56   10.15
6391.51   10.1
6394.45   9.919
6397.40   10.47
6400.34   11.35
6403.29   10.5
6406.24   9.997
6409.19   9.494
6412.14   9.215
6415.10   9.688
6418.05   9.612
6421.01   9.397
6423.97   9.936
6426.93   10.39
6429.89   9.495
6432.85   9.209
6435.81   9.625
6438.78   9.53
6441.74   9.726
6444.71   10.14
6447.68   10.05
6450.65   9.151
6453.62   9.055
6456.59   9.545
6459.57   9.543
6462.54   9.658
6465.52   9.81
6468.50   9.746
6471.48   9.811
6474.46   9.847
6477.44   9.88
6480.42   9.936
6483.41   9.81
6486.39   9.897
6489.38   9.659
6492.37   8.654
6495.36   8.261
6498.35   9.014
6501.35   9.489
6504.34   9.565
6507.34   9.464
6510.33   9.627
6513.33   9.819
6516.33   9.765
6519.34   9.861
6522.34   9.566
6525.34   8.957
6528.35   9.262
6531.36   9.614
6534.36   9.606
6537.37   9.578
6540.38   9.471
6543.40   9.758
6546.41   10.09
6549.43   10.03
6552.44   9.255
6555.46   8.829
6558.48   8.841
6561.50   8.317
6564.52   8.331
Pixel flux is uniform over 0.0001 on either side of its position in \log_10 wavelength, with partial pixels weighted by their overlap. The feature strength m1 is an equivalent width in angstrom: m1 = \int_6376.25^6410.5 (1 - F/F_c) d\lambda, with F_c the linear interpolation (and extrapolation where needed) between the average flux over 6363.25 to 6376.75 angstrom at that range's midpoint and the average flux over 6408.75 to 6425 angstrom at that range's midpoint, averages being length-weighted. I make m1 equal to -2.3 angstrom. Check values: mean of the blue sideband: 9.7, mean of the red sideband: 9.55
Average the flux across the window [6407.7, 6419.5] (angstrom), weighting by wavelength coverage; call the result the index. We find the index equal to 9.5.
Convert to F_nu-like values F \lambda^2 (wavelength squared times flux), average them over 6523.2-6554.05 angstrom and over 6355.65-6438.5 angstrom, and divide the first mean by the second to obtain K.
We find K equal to 1.0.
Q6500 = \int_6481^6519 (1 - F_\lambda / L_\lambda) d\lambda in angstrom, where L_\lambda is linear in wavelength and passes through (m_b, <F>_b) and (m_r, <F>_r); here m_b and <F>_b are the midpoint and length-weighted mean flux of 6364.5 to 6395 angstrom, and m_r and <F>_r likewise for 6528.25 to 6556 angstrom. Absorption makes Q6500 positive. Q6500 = 1.0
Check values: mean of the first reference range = 10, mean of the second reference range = 9.59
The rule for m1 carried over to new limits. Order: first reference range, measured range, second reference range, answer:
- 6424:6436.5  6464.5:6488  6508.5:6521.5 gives -0.26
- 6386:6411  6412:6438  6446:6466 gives 0.73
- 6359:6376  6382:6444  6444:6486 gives -1.71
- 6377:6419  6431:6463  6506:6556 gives 1.16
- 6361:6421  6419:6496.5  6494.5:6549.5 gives 1.07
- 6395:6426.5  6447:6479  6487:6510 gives -0.39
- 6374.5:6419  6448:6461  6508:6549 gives 0.67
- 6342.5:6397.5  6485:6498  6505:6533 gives 0.69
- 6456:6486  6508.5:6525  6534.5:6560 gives -0.12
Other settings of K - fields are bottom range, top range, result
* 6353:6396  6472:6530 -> 1.00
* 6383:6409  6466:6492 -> 0.97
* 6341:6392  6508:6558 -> 1.02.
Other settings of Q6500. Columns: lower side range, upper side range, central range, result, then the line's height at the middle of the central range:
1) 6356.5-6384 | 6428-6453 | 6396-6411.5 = -1.0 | 9.7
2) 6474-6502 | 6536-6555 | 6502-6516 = -0.2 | 9.51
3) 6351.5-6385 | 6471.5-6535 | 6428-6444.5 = 0.1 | 9.64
